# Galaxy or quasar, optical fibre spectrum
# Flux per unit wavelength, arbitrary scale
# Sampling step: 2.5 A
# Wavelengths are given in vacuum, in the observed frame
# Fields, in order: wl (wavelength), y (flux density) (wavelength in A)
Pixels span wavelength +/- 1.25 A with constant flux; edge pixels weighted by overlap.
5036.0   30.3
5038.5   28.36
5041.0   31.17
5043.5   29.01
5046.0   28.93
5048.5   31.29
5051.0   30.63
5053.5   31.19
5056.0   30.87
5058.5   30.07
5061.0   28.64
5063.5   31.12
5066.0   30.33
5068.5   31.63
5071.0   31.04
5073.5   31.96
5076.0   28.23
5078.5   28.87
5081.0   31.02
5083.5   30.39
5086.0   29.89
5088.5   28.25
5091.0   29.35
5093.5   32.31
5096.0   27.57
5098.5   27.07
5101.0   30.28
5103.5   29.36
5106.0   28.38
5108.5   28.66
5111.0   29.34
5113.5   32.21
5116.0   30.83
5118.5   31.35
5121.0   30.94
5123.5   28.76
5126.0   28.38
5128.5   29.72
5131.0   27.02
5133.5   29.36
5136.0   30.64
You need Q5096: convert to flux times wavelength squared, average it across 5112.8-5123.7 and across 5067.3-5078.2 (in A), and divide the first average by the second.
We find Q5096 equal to 1.0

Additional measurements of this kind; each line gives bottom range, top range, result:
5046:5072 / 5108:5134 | 1.00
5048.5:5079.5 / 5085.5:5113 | 0.97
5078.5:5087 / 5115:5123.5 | 1.03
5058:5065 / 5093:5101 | 0.98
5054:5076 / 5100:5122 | 1.00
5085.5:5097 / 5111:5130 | 1.04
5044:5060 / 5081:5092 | 0.99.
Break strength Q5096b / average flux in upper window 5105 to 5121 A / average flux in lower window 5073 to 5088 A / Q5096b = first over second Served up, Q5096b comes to 1.0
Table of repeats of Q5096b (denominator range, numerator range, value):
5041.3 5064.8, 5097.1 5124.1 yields 0.98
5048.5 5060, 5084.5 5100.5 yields 0.95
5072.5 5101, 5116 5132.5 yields 1.00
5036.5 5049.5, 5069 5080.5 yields 1.01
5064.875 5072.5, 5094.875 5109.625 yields 0.92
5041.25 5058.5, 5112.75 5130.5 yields 0.99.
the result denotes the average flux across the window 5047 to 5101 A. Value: 30.1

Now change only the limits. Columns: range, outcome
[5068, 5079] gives 30.4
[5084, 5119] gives 29.6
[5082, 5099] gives 29.4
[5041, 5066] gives 30.2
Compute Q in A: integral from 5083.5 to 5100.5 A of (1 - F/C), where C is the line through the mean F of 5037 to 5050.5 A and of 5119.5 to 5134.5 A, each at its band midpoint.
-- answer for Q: 0.09 A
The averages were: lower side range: 29.8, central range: 29.2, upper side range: 29.1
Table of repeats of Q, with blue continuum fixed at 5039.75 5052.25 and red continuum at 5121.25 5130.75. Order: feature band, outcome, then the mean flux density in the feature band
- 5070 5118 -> -0.49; 29.8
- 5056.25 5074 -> -0.44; 30.6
